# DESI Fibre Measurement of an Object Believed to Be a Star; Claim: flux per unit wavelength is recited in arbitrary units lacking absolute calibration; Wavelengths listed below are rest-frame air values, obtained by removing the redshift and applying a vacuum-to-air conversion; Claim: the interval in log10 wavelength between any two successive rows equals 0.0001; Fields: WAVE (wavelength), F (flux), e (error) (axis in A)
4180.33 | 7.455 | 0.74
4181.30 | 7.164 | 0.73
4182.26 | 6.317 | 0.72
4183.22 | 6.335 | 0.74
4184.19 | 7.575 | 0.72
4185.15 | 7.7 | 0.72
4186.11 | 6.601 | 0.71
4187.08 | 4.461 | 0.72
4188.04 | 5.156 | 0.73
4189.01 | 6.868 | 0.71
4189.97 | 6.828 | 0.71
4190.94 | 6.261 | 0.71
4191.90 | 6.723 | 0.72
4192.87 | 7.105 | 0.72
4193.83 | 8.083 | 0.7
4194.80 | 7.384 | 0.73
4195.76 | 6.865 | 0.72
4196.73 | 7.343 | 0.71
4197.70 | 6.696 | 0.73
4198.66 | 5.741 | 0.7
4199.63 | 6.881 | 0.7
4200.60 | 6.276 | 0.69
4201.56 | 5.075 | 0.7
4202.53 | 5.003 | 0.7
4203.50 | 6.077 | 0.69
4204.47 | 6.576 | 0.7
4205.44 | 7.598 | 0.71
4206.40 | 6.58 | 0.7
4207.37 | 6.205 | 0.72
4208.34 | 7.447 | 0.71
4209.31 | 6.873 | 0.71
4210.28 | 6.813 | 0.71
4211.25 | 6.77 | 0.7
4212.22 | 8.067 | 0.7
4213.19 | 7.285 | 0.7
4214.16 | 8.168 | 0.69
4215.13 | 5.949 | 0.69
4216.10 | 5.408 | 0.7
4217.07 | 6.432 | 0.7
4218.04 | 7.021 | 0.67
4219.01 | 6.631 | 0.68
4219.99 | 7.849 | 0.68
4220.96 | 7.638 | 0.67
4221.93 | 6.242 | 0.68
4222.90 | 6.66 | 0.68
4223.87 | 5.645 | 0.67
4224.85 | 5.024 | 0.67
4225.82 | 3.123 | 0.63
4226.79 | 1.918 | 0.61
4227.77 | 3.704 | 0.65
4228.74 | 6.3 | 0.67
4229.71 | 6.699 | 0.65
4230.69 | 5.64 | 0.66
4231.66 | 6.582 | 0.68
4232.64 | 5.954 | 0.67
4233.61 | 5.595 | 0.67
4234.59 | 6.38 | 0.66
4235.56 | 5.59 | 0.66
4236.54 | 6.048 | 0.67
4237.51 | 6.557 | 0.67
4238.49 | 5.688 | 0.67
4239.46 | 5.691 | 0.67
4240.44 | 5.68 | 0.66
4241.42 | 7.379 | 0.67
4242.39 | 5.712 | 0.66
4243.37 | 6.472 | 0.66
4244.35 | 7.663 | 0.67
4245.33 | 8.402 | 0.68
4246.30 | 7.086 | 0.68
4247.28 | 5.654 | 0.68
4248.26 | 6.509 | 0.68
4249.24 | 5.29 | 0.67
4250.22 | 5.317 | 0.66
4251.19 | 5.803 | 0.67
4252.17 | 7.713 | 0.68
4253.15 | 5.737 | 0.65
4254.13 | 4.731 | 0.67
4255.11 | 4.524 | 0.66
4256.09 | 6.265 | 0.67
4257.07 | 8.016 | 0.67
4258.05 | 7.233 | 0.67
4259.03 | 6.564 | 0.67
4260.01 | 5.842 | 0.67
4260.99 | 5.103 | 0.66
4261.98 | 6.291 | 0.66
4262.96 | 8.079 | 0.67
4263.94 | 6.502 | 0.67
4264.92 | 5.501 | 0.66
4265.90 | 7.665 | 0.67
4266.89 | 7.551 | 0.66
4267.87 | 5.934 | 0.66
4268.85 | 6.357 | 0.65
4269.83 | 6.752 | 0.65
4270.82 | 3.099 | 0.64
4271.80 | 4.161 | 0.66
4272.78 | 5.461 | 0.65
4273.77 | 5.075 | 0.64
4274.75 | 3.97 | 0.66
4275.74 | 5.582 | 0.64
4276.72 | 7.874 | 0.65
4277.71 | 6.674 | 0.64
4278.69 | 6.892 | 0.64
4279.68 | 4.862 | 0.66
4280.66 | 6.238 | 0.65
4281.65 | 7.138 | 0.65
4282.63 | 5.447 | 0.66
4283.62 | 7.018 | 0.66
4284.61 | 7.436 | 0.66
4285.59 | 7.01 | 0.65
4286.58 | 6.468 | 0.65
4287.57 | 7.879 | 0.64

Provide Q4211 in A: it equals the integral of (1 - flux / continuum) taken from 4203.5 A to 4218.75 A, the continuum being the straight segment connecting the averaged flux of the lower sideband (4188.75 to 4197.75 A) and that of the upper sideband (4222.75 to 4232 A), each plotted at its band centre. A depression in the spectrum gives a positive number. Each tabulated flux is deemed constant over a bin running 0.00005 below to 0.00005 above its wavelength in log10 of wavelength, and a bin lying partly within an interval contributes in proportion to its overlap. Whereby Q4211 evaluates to -2.20 A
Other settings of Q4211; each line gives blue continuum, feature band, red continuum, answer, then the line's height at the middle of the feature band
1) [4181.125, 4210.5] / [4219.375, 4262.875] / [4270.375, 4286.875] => 1.11 A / 6.22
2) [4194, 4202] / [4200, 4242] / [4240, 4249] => 2.93 A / 6.65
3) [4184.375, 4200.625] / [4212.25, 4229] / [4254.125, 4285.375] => 1.28 A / 6.48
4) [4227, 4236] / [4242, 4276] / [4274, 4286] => -0.37 A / 6.05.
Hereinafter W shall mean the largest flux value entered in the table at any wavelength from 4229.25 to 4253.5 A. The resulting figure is 8.402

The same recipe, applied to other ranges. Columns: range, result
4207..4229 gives 8.168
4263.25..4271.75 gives 7.665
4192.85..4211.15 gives 8.083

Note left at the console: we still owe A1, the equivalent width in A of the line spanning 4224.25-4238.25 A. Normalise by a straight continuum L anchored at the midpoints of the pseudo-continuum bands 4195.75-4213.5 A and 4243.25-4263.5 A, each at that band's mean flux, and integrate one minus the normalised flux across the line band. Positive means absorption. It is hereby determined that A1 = 2.4 A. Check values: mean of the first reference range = 6.63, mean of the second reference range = 6.39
